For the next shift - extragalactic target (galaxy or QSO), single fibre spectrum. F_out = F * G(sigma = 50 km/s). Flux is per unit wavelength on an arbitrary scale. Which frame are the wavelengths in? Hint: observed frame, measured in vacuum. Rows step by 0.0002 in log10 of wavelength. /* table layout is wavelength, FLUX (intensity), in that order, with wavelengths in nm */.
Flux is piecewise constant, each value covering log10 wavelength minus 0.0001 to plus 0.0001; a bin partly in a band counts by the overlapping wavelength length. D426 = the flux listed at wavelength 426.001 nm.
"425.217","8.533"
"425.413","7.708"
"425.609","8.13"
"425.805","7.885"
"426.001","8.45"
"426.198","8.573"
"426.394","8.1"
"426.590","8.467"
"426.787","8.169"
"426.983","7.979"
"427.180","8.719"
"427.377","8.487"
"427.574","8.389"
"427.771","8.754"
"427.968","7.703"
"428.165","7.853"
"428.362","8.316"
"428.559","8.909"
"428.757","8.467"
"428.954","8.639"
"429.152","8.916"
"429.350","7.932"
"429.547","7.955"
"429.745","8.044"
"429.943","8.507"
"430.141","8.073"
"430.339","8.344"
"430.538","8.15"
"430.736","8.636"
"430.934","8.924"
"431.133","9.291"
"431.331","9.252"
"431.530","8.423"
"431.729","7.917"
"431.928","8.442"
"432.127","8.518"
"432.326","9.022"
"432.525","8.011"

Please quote 8.45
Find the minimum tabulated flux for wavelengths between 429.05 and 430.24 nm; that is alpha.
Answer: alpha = 7.932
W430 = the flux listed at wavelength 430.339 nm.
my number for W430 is 8.344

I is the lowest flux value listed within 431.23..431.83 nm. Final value 7.917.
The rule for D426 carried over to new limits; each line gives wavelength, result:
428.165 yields 7.853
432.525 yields 8.011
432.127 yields 8.518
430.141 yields 8.073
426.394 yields 8.1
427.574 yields 8.389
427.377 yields 8.487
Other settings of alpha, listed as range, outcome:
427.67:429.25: 7.703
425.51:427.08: 7.885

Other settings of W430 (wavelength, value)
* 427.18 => 8.719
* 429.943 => 8.507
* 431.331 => 9.252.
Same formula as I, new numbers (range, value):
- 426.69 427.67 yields 7.979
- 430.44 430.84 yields 8.15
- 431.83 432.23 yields 8.442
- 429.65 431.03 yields 8.044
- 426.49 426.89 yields 8.169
